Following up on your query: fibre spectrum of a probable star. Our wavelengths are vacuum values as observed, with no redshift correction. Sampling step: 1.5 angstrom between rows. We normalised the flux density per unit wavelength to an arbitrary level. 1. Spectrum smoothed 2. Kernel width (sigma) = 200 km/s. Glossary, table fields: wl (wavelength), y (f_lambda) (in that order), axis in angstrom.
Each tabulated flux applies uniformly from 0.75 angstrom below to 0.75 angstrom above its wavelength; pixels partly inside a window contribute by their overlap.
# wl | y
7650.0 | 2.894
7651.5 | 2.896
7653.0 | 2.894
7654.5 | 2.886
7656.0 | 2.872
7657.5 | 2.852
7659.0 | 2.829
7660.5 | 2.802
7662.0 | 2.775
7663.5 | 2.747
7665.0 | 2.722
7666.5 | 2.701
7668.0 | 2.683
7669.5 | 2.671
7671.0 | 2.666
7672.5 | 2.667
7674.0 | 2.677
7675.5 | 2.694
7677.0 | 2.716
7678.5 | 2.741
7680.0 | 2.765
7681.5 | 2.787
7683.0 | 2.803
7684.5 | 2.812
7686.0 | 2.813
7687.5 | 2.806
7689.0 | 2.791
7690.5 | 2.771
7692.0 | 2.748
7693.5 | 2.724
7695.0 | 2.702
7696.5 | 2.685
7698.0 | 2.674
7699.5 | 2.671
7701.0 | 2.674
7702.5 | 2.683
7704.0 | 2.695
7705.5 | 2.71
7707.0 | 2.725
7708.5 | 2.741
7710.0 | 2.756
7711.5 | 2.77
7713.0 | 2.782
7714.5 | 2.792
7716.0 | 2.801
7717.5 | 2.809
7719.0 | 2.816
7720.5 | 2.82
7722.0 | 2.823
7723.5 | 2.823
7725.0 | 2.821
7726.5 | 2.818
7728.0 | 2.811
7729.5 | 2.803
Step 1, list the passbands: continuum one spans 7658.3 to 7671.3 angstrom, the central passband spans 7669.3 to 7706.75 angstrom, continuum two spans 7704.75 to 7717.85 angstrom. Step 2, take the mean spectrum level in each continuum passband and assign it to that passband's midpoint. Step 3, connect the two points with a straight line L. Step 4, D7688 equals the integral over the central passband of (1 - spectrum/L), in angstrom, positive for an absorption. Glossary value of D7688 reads 0.3 angstrom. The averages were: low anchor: 2.73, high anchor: 2.76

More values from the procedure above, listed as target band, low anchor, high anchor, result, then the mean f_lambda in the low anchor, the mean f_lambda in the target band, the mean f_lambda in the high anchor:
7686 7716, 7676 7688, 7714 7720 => 0.6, 2.78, 2.74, 2.81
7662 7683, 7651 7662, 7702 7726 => 0.9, 2.85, 2.72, 2.77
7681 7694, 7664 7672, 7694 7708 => -0.5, 2.69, 2.78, 2.69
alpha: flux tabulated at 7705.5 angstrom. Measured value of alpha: 2.71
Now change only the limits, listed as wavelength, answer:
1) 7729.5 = 2.803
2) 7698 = 2.674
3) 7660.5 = 2.802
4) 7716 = 2.801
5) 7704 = 2.695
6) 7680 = 2.765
